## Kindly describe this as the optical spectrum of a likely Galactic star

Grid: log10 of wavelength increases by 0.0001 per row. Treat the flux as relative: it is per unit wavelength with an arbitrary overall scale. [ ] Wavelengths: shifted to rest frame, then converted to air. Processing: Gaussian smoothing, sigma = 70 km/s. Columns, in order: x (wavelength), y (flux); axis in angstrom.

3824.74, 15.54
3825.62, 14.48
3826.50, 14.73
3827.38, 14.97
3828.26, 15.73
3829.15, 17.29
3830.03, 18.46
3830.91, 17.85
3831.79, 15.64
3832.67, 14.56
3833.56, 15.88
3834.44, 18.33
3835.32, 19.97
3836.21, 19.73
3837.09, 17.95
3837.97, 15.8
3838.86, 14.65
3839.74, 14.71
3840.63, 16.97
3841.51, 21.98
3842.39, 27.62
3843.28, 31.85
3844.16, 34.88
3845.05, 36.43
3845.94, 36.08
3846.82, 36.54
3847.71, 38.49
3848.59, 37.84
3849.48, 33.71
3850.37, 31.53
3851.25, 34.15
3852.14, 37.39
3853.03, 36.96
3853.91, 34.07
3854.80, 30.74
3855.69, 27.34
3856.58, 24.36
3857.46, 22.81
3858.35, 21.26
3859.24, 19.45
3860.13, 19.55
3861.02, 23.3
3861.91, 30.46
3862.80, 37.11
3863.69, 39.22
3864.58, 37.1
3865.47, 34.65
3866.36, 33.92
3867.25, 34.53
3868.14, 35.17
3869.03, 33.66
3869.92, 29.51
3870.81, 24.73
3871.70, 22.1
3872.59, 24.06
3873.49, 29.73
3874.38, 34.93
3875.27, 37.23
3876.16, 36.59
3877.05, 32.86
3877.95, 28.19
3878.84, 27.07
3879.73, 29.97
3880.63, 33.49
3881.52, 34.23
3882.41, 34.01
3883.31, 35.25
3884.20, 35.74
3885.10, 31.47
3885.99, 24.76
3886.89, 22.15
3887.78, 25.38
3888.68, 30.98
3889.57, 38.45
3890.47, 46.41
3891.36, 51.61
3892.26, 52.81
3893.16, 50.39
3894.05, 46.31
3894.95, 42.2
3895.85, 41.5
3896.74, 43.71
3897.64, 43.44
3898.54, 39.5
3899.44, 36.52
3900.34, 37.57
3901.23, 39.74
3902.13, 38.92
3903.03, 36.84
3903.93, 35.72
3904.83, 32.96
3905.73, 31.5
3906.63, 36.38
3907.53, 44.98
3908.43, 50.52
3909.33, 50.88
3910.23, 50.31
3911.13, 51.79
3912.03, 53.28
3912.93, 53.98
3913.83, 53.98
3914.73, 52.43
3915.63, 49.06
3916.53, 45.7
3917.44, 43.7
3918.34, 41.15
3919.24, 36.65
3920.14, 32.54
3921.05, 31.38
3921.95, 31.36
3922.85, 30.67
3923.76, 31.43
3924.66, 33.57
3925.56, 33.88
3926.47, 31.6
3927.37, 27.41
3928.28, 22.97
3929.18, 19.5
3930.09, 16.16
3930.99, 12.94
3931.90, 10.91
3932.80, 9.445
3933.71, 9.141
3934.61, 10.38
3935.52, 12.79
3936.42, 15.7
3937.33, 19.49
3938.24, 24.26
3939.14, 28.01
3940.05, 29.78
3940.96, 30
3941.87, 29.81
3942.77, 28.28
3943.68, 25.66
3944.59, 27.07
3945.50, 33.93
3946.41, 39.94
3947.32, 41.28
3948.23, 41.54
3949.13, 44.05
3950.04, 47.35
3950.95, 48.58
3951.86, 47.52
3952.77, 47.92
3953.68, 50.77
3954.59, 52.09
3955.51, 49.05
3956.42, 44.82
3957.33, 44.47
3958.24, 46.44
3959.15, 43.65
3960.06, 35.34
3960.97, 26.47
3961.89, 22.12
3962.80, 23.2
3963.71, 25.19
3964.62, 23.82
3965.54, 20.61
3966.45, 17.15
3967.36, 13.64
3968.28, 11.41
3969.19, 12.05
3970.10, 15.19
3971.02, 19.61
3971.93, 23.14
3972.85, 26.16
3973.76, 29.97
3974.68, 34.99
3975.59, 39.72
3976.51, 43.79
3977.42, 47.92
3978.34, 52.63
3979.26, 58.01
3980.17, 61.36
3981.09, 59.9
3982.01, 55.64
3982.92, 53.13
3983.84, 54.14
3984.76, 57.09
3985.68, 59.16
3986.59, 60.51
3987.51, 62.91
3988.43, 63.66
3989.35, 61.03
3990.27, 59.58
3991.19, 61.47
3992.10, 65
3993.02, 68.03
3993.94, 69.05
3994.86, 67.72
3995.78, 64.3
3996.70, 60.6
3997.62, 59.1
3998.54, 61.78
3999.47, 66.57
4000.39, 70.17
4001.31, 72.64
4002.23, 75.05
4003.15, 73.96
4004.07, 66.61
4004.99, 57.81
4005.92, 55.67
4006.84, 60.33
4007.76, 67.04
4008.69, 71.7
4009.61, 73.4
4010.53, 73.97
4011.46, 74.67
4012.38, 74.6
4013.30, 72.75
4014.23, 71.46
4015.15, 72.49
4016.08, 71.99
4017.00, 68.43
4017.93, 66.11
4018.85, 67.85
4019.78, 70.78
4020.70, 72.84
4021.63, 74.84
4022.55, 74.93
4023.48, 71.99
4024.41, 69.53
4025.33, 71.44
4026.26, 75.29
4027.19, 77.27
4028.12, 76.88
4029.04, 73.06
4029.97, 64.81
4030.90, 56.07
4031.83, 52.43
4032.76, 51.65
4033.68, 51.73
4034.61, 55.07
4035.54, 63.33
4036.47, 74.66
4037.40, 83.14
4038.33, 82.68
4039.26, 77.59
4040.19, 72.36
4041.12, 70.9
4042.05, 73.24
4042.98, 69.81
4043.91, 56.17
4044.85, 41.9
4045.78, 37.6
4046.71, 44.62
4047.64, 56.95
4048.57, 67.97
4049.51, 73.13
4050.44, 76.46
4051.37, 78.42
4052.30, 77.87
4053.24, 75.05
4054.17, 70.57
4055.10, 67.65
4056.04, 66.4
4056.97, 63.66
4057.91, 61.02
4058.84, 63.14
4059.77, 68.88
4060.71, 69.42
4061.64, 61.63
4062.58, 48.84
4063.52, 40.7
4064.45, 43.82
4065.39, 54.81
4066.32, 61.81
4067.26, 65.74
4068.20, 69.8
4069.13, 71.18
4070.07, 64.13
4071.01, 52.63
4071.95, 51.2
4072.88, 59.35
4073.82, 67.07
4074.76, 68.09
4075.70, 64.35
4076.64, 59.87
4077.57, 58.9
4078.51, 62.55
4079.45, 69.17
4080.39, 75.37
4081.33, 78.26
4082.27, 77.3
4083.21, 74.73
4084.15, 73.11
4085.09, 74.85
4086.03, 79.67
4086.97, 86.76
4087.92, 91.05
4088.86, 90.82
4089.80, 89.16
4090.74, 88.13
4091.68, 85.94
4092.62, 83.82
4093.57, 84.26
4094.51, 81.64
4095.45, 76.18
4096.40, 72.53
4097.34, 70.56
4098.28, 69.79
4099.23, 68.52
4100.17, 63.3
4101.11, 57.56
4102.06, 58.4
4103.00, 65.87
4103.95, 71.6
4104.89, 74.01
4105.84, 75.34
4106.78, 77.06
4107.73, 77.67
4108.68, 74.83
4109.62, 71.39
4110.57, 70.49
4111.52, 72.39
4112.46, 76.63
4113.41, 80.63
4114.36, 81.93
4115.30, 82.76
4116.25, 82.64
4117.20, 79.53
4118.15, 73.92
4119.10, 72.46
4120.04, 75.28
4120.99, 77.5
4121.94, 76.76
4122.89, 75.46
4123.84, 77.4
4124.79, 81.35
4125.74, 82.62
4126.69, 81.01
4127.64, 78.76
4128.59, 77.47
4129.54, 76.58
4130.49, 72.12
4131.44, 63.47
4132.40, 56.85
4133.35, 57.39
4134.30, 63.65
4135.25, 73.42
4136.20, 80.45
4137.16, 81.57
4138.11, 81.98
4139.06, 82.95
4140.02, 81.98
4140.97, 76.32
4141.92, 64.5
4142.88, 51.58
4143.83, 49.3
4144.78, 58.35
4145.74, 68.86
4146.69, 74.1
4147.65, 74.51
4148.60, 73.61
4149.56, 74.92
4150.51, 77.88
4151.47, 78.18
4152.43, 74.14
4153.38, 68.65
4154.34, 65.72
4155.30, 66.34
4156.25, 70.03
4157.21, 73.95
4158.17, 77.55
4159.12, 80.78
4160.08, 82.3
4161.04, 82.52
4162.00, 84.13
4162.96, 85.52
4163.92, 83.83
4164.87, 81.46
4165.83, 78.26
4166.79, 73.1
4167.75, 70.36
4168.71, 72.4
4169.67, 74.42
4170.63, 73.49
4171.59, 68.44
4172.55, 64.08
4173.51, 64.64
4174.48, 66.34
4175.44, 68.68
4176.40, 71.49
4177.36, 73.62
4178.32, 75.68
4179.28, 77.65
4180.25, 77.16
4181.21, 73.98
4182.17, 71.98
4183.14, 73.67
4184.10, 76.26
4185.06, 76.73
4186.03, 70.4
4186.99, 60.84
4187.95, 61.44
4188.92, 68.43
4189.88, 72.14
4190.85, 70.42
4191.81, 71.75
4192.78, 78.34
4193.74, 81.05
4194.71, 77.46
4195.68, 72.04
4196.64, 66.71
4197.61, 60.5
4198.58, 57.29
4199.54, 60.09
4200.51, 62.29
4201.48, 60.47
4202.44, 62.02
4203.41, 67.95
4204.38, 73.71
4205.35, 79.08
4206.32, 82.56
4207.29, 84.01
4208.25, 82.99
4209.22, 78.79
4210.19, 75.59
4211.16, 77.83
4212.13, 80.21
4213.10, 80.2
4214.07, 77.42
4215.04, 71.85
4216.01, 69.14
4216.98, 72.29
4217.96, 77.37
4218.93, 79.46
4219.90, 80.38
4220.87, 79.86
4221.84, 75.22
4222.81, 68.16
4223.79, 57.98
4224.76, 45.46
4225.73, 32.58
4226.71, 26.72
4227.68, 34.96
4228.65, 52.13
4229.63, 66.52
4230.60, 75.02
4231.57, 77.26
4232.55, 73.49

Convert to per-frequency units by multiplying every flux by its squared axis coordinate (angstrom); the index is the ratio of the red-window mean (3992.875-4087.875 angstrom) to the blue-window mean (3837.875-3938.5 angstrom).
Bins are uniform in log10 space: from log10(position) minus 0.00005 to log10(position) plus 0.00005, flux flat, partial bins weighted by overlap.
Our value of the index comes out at 2.20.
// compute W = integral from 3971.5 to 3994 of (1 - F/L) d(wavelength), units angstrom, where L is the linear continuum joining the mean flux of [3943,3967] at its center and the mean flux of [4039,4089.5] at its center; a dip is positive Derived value -4.0 angstrom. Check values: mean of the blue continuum 37.1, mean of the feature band 52.9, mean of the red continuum 66.3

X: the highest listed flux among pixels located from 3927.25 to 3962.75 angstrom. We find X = 52.09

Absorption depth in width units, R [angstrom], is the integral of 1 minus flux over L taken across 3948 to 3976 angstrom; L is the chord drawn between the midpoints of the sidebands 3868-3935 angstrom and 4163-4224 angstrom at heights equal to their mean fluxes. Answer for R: 6.25 angstrom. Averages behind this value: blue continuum 35.1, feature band 33.1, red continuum 72.8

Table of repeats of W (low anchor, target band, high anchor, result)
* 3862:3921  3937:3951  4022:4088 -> 4.1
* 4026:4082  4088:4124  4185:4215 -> -4.8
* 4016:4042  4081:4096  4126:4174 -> -2.3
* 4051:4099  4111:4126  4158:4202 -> -1.5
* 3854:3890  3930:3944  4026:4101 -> 7.7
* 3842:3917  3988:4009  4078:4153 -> -3.6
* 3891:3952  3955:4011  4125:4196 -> -4.6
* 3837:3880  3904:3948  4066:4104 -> 9.5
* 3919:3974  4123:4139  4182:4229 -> -4.7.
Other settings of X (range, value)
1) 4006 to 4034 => 77.27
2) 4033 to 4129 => 91.05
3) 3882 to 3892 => 51.61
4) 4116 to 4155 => 82.95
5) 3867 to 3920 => 53.98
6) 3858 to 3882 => 39.22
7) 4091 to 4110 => 85.94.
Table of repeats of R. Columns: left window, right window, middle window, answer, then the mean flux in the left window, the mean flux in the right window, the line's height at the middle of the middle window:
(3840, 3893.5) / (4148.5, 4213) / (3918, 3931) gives 3.38 angstrom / 32.2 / 73.2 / 39.7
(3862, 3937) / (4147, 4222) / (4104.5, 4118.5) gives -2.91 angstrom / 34.6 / 73.6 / 63.6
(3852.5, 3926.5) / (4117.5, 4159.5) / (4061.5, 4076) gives 0.84 angstrom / 36.2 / 72.8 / 62.5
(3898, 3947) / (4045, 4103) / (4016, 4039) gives -4.60 angstrom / 33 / 68.2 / 57.4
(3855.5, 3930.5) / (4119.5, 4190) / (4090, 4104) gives -1.90 angstrom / 35.6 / 73.1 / 64.8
